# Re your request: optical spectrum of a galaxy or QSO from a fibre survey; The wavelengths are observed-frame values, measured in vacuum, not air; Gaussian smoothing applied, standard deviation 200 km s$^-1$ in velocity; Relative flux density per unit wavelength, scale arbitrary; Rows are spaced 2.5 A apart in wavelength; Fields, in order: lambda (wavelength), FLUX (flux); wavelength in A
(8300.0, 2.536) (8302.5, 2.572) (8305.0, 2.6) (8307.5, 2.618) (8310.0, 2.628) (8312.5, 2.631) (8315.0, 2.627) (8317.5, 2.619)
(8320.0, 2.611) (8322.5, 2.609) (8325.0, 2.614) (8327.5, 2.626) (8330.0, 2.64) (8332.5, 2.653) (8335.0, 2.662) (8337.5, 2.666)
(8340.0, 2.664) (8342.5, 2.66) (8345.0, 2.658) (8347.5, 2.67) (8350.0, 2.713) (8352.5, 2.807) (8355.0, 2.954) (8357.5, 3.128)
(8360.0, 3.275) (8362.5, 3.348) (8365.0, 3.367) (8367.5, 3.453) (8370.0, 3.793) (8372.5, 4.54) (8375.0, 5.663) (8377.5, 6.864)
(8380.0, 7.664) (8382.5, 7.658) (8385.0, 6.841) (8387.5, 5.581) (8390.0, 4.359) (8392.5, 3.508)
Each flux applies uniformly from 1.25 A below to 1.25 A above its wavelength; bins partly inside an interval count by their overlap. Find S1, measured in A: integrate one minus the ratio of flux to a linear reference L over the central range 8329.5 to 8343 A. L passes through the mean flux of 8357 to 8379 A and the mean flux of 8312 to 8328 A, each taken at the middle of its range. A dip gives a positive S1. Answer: 2.1 A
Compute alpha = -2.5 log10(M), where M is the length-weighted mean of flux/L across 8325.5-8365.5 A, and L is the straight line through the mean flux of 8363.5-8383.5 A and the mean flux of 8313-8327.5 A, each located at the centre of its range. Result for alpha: 0.335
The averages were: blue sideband 2.62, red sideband 5.32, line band 2.83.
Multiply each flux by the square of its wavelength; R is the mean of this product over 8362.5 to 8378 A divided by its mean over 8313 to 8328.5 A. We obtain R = 1.7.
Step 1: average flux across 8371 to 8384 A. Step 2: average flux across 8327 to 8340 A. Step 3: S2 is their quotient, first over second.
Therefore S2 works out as 2.4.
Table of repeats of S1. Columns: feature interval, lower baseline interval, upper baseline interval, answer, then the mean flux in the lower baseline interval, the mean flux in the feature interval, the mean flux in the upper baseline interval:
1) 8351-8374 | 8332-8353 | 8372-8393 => 4.8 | 2.68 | 3.42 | 5.98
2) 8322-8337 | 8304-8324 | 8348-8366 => 0.8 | 2.62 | 2.64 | 3.06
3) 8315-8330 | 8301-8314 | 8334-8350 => 0.1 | 2.61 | 2.62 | 2.67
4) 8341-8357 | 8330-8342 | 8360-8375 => 1.9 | 2.66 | 2.76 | 3.83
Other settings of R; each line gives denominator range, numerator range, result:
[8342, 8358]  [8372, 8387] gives 2.38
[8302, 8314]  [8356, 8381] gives 1.73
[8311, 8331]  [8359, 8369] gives 1.30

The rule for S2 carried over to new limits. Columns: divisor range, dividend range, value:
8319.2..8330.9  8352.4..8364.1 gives 1.20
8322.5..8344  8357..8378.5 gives 1.57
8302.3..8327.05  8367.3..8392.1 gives 2.16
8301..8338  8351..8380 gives 1.55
